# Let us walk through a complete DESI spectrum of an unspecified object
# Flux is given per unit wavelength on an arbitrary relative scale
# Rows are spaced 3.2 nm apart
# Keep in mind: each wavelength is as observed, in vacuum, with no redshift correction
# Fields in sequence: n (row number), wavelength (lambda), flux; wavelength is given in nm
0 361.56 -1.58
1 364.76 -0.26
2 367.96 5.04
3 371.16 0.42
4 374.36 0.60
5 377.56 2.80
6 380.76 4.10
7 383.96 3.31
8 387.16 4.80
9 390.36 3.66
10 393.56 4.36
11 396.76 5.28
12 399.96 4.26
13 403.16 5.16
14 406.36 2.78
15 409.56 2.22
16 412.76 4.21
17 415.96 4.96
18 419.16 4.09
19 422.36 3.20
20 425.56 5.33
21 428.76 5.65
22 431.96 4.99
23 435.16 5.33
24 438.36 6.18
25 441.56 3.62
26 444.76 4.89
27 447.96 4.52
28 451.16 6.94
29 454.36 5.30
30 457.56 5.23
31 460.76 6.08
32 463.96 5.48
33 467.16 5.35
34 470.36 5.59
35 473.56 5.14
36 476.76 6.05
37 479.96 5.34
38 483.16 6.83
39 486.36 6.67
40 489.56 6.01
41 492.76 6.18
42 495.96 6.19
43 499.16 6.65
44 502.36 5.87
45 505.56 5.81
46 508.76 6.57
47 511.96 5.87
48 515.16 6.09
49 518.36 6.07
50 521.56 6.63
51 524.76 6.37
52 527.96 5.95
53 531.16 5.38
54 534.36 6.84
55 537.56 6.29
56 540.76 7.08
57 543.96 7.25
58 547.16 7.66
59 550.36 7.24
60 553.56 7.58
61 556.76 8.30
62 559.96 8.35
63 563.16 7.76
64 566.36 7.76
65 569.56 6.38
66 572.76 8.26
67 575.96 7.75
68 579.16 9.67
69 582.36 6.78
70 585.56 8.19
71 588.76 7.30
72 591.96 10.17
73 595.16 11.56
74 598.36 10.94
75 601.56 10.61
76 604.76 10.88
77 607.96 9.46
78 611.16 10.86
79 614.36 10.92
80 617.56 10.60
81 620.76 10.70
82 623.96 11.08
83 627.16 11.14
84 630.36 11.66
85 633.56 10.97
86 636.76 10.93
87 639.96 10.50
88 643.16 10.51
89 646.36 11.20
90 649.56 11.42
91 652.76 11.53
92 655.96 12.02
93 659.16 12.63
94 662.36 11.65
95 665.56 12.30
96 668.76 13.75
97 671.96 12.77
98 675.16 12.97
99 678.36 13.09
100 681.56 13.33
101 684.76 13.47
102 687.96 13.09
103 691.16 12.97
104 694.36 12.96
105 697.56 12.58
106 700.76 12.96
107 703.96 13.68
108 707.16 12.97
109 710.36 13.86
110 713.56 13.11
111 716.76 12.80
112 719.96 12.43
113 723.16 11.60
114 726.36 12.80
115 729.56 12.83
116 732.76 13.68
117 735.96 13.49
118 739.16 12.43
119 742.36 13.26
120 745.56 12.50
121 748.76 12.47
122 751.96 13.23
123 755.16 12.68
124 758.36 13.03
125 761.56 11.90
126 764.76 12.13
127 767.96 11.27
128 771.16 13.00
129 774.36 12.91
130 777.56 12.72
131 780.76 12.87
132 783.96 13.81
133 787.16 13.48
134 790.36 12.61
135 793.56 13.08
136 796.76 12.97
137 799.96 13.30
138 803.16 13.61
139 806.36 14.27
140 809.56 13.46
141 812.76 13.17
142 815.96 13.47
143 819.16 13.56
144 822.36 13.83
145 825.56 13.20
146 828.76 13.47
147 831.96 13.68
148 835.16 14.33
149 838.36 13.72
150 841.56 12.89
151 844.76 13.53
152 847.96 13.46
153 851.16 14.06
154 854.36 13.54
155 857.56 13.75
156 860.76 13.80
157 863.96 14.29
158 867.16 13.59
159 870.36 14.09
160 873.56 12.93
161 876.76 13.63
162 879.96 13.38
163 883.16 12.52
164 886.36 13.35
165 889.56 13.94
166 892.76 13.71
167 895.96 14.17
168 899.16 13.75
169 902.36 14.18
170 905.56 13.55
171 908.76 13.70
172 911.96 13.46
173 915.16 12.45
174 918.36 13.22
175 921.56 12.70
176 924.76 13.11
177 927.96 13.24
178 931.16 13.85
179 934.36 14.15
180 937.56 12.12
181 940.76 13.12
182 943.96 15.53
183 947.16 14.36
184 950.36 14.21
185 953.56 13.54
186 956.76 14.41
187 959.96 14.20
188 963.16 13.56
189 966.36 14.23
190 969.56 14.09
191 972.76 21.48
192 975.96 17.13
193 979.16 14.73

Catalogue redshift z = 0.484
